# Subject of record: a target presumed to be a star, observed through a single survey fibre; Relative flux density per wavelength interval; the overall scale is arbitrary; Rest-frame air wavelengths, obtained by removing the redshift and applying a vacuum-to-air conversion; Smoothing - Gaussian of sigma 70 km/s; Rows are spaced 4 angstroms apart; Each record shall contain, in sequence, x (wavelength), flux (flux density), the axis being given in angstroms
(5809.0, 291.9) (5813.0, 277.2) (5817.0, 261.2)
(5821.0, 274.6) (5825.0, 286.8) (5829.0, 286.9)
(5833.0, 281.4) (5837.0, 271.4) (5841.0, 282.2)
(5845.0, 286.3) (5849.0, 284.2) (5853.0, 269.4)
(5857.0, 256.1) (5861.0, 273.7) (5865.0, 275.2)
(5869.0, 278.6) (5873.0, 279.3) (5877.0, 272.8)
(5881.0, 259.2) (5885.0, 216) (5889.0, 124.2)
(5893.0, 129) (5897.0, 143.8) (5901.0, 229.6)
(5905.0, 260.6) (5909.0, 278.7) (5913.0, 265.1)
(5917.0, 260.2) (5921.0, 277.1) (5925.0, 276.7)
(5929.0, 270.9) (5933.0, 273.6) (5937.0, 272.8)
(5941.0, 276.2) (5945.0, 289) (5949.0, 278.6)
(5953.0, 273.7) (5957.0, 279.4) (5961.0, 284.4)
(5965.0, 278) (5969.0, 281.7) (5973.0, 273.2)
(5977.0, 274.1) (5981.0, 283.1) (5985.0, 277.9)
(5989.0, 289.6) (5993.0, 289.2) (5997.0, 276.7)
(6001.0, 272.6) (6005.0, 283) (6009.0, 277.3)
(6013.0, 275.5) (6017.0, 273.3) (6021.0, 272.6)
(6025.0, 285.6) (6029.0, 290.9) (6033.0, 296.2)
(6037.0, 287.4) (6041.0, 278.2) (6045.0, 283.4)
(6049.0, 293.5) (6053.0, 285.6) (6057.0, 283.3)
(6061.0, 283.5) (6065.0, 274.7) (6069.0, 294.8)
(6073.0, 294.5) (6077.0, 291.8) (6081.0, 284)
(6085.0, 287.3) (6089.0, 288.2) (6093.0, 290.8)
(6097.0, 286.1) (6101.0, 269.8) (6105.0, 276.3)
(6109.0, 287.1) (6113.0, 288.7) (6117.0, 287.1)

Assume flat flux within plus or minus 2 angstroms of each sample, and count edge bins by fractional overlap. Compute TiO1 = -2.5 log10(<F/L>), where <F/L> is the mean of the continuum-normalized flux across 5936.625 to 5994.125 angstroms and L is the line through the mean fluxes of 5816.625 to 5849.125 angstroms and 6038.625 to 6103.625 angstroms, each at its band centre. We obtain 0.01 mag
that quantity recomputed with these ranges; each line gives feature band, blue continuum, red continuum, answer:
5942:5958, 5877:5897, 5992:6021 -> -0.19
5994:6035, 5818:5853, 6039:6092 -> 0.02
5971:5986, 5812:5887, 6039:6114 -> 0.01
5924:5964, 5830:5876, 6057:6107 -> 0.01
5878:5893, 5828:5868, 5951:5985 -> 0.38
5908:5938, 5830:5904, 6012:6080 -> -0.06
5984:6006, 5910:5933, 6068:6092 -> -0.01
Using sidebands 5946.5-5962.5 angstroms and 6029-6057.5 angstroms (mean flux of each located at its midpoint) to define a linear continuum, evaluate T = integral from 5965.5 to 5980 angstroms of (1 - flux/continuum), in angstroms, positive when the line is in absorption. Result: 0.2 angstroms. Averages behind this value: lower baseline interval 279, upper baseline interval 287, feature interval 277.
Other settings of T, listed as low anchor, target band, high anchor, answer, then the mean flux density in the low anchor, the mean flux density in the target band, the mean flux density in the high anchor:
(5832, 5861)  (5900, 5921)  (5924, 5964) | 1.1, 276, 262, 278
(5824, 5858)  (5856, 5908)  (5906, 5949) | 8.6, 279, 231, 274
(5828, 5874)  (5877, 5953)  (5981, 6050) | 9.3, 277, 245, 282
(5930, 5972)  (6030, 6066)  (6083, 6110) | -0.5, 278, 286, 284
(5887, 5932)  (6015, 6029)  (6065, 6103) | -0.7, 230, 279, 287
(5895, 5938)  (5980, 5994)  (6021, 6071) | -0.7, 255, 285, 286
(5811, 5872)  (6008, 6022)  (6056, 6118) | 0.4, 276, 275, 286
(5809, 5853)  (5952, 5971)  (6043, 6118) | 0.2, 279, 280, 286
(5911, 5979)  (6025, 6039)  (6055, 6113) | -0.4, 276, 291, 285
